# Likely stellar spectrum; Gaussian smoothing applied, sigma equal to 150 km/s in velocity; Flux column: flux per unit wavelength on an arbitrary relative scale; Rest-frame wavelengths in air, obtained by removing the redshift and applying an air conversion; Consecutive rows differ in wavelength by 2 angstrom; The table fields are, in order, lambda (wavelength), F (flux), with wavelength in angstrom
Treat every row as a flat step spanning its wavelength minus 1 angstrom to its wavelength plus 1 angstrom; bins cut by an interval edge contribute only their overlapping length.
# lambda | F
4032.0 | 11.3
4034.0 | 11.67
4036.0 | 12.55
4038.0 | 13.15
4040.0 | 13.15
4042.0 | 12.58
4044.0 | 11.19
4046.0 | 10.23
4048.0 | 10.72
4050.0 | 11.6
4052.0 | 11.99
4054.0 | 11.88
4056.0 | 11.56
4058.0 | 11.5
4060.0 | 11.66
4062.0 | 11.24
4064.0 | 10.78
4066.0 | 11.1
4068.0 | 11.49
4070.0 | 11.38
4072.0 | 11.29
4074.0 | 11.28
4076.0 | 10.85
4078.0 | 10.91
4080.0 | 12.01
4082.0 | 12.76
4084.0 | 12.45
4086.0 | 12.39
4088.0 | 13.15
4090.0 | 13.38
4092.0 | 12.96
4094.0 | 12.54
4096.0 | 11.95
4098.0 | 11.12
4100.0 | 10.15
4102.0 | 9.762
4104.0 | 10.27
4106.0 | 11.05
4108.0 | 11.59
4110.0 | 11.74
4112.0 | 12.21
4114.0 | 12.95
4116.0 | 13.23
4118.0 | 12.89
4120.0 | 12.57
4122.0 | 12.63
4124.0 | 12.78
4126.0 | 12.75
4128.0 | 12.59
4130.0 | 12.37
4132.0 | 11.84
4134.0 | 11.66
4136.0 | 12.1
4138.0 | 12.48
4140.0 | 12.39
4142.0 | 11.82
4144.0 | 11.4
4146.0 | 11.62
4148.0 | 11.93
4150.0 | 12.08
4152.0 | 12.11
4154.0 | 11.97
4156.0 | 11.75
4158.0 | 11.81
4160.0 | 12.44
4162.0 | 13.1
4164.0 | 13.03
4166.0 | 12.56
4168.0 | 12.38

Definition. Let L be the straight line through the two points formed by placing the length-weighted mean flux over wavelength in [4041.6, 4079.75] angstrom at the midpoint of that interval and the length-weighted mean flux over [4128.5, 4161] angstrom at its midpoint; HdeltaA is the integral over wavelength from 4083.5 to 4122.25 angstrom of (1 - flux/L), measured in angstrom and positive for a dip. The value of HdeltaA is -1.2 angstrom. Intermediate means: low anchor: 11.3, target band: 12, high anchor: 12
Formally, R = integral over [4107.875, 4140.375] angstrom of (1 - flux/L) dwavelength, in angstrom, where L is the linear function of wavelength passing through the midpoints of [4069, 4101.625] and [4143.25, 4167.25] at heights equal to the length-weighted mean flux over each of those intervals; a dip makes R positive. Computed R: -1.1 angstrom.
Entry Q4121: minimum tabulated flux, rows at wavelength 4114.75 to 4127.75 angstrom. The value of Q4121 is 12.57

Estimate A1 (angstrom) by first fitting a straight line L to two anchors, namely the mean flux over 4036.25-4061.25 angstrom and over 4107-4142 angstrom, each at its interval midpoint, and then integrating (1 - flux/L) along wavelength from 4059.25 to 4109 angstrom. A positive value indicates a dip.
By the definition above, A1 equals 1.99 angstrom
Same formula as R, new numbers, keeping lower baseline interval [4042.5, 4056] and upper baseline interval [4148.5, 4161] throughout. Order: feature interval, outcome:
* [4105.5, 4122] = -0.81 angstrom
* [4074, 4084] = -0.13 angstrom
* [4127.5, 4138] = -0.22 angstrom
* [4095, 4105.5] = 0.90 angstrom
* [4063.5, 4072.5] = 0.18 angstrom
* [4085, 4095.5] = -1.12 angstrom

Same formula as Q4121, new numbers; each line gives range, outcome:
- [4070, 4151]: 9.762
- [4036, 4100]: 10.15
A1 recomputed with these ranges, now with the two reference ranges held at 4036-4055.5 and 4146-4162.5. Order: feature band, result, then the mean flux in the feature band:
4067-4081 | 0.7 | 11.3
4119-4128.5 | -0.5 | 12.7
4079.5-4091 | -0.7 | 12.7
